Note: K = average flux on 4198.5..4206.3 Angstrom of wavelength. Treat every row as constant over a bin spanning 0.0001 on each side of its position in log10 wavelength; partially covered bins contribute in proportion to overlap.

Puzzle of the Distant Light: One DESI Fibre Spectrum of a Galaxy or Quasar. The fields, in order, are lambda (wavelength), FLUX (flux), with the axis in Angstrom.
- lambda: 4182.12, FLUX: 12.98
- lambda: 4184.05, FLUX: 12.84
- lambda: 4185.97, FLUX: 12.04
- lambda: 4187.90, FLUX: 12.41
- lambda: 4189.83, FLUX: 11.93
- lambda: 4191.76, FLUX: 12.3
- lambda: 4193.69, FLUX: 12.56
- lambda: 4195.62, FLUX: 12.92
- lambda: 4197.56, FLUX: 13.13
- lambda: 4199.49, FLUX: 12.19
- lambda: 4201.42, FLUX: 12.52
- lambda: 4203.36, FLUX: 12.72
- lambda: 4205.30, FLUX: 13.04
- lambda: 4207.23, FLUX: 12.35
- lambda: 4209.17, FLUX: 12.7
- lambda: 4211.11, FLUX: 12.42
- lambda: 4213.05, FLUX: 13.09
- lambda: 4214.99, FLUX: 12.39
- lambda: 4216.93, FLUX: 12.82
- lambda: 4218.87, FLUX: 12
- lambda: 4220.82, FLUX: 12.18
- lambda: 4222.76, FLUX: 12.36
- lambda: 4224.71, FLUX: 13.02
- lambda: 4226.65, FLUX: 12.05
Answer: 12.6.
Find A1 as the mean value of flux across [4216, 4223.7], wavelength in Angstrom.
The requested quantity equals 12.3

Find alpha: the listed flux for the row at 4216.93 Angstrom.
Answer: 12.82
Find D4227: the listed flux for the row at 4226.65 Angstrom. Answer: 12.05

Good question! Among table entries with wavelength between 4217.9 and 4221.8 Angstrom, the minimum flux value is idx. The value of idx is 12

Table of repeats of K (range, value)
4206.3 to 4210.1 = 12.5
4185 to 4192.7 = 12.2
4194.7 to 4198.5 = 13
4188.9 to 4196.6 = 12.4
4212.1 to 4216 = 12.7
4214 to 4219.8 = 12.4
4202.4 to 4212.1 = 12.6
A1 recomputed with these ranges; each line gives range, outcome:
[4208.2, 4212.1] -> 12.6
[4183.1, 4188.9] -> 12.4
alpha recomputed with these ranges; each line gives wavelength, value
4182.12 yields 12.98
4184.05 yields 12.84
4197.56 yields 13.13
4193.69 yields 12.56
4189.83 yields 11.93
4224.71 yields 13.02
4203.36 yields 12.72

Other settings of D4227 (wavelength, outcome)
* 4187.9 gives 12.41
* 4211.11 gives 12.42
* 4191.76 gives 12.3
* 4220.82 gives 12.18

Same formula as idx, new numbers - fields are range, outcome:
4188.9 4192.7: 11.93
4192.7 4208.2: 12.19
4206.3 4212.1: 12.35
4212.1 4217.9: 12.39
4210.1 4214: 12.42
